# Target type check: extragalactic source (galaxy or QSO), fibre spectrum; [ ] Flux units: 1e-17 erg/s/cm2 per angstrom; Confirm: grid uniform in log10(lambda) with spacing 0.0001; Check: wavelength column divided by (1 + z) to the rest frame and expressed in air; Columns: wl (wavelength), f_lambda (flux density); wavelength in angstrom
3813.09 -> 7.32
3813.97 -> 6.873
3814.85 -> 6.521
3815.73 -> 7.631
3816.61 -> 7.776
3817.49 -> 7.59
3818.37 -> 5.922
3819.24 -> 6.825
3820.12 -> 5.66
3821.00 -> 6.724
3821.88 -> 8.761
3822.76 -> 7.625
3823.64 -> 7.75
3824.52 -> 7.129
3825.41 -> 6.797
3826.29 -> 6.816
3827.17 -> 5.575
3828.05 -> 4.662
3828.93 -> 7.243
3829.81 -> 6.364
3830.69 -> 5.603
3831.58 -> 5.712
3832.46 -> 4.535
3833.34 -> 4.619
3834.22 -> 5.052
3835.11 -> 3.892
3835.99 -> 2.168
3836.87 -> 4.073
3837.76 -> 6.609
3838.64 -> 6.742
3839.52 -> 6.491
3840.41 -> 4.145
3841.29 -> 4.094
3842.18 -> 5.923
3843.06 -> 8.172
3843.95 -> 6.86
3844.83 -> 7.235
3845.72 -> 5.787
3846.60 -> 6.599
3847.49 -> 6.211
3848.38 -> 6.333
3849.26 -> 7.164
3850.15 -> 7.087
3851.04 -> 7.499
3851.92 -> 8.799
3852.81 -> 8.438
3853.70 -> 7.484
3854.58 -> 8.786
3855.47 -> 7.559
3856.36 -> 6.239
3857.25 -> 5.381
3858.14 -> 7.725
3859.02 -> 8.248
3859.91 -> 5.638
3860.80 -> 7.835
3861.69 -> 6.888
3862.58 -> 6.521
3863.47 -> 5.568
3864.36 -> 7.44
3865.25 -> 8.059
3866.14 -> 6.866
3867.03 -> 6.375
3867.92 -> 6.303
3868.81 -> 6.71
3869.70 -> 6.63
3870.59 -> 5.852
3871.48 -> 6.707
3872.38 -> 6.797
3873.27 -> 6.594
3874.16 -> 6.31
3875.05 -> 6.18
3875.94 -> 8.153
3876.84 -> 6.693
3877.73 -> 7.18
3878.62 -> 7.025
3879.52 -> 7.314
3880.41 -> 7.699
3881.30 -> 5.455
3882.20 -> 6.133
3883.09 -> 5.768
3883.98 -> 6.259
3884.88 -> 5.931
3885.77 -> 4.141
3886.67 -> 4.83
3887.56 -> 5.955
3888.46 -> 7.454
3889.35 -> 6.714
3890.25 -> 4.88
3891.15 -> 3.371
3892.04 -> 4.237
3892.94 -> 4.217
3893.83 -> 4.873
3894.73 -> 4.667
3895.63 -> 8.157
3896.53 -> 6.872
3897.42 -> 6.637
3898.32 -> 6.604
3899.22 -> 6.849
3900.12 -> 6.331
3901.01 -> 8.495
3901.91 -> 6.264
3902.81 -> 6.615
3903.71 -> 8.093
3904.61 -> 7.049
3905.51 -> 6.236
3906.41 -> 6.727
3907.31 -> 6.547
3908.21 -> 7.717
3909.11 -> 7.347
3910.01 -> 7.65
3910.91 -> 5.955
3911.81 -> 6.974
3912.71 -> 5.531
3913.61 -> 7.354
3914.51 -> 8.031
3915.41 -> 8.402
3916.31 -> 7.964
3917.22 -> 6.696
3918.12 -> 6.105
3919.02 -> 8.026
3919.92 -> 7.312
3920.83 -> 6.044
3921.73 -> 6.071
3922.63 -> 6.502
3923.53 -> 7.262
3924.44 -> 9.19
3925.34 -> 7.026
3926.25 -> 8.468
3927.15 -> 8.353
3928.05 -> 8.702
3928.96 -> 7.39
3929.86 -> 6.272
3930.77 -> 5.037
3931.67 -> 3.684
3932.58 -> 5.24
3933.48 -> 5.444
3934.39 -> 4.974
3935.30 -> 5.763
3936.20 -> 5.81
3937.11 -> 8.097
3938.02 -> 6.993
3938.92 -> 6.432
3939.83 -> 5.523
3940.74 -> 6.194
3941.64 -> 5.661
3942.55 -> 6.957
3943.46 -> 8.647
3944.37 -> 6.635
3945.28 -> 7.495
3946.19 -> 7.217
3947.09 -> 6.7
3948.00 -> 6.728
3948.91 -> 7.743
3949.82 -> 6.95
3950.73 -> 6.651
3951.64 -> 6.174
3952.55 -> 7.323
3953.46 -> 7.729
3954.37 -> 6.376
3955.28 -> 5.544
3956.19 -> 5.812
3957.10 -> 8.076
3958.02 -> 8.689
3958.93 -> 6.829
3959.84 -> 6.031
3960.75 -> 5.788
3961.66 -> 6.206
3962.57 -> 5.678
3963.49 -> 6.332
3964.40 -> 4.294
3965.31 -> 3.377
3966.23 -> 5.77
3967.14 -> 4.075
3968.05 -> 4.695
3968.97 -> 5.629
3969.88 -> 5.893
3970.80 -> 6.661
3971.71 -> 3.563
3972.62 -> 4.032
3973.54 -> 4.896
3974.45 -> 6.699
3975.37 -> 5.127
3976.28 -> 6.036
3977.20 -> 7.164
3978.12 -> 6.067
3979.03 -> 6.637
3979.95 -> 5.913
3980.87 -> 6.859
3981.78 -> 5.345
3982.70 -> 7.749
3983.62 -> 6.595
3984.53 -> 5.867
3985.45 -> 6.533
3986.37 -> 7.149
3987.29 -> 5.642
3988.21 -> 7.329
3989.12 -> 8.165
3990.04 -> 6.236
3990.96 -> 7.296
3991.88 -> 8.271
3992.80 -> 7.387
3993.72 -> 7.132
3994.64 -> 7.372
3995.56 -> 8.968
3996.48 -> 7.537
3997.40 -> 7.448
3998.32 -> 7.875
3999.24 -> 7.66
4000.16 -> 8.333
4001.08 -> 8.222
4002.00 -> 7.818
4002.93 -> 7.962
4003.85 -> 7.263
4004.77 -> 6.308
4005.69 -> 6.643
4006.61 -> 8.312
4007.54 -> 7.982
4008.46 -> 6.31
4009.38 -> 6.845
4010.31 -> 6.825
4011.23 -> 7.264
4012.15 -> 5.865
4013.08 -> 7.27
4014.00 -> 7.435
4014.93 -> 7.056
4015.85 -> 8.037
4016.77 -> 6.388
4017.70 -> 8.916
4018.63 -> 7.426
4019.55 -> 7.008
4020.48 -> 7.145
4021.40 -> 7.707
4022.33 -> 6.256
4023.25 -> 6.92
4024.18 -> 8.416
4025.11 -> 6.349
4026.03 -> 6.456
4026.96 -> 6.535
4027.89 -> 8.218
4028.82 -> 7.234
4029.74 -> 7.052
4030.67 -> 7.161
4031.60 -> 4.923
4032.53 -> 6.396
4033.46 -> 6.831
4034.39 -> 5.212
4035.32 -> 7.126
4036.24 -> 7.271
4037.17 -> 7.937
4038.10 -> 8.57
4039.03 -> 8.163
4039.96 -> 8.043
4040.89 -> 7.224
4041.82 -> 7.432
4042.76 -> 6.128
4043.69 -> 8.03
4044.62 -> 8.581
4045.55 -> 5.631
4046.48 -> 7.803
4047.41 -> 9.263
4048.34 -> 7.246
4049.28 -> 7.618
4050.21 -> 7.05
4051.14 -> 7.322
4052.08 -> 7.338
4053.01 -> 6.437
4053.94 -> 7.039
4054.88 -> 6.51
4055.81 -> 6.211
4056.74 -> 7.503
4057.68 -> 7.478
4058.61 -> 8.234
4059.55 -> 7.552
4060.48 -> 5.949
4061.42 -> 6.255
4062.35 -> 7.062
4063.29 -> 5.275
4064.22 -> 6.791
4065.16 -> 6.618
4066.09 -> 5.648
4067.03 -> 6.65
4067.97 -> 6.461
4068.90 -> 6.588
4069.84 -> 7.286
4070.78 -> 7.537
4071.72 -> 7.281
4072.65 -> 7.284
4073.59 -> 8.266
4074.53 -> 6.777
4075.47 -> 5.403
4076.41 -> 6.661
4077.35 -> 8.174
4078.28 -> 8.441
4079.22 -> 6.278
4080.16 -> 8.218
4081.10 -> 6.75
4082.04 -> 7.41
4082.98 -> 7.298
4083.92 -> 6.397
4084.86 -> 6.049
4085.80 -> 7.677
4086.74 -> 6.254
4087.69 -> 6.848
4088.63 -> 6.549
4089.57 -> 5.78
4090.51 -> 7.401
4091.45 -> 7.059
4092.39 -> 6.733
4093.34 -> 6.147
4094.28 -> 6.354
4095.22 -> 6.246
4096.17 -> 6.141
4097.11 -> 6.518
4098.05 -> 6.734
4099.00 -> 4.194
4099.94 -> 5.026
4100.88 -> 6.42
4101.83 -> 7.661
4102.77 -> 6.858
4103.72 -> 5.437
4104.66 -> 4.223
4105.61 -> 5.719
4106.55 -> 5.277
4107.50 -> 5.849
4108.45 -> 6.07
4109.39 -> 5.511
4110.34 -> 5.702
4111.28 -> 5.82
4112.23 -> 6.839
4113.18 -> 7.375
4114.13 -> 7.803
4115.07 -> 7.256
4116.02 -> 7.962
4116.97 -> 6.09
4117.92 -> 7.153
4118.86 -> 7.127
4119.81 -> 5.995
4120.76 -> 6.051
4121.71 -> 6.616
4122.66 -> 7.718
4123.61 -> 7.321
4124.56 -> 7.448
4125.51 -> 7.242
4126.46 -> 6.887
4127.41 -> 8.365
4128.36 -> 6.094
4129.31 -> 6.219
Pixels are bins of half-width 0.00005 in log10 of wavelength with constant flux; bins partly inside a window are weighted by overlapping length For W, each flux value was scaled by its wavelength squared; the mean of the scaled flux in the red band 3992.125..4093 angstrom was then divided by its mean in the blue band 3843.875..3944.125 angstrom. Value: 1.15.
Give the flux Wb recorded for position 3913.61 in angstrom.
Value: 7.354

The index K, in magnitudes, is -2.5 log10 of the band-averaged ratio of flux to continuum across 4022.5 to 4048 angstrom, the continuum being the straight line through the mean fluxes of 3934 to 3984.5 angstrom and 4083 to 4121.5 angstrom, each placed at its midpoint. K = -0.15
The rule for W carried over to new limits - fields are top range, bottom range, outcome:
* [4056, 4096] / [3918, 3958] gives 1.09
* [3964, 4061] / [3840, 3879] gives 1.09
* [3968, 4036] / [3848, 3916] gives 1.09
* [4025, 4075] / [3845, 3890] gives 1.15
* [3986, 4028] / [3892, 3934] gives 1.13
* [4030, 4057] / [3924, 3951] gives 1.12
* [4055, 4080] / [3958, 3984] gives 1.26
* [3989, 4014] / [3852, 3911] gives 1.20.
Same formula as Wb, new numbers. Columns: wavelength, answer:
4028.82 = 7.234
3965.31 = 3.377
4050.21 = 7.05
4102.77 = 6.858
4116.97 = 6.09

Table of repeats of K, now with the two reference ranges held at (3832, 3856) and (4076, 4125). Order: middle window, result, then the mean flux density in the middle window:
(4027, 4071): -0.09 mag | 7.05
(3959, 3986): 0.12 mag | 5.73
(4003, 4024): -0.11 mag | 7.18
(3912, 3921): -0.13 mag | 7.17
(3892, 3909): -0.04 mag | 6.55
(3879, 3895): 0.13 mag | 5.56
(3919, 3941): -0.04 mag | 6.61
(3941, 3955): -0.10 mag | 6.97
